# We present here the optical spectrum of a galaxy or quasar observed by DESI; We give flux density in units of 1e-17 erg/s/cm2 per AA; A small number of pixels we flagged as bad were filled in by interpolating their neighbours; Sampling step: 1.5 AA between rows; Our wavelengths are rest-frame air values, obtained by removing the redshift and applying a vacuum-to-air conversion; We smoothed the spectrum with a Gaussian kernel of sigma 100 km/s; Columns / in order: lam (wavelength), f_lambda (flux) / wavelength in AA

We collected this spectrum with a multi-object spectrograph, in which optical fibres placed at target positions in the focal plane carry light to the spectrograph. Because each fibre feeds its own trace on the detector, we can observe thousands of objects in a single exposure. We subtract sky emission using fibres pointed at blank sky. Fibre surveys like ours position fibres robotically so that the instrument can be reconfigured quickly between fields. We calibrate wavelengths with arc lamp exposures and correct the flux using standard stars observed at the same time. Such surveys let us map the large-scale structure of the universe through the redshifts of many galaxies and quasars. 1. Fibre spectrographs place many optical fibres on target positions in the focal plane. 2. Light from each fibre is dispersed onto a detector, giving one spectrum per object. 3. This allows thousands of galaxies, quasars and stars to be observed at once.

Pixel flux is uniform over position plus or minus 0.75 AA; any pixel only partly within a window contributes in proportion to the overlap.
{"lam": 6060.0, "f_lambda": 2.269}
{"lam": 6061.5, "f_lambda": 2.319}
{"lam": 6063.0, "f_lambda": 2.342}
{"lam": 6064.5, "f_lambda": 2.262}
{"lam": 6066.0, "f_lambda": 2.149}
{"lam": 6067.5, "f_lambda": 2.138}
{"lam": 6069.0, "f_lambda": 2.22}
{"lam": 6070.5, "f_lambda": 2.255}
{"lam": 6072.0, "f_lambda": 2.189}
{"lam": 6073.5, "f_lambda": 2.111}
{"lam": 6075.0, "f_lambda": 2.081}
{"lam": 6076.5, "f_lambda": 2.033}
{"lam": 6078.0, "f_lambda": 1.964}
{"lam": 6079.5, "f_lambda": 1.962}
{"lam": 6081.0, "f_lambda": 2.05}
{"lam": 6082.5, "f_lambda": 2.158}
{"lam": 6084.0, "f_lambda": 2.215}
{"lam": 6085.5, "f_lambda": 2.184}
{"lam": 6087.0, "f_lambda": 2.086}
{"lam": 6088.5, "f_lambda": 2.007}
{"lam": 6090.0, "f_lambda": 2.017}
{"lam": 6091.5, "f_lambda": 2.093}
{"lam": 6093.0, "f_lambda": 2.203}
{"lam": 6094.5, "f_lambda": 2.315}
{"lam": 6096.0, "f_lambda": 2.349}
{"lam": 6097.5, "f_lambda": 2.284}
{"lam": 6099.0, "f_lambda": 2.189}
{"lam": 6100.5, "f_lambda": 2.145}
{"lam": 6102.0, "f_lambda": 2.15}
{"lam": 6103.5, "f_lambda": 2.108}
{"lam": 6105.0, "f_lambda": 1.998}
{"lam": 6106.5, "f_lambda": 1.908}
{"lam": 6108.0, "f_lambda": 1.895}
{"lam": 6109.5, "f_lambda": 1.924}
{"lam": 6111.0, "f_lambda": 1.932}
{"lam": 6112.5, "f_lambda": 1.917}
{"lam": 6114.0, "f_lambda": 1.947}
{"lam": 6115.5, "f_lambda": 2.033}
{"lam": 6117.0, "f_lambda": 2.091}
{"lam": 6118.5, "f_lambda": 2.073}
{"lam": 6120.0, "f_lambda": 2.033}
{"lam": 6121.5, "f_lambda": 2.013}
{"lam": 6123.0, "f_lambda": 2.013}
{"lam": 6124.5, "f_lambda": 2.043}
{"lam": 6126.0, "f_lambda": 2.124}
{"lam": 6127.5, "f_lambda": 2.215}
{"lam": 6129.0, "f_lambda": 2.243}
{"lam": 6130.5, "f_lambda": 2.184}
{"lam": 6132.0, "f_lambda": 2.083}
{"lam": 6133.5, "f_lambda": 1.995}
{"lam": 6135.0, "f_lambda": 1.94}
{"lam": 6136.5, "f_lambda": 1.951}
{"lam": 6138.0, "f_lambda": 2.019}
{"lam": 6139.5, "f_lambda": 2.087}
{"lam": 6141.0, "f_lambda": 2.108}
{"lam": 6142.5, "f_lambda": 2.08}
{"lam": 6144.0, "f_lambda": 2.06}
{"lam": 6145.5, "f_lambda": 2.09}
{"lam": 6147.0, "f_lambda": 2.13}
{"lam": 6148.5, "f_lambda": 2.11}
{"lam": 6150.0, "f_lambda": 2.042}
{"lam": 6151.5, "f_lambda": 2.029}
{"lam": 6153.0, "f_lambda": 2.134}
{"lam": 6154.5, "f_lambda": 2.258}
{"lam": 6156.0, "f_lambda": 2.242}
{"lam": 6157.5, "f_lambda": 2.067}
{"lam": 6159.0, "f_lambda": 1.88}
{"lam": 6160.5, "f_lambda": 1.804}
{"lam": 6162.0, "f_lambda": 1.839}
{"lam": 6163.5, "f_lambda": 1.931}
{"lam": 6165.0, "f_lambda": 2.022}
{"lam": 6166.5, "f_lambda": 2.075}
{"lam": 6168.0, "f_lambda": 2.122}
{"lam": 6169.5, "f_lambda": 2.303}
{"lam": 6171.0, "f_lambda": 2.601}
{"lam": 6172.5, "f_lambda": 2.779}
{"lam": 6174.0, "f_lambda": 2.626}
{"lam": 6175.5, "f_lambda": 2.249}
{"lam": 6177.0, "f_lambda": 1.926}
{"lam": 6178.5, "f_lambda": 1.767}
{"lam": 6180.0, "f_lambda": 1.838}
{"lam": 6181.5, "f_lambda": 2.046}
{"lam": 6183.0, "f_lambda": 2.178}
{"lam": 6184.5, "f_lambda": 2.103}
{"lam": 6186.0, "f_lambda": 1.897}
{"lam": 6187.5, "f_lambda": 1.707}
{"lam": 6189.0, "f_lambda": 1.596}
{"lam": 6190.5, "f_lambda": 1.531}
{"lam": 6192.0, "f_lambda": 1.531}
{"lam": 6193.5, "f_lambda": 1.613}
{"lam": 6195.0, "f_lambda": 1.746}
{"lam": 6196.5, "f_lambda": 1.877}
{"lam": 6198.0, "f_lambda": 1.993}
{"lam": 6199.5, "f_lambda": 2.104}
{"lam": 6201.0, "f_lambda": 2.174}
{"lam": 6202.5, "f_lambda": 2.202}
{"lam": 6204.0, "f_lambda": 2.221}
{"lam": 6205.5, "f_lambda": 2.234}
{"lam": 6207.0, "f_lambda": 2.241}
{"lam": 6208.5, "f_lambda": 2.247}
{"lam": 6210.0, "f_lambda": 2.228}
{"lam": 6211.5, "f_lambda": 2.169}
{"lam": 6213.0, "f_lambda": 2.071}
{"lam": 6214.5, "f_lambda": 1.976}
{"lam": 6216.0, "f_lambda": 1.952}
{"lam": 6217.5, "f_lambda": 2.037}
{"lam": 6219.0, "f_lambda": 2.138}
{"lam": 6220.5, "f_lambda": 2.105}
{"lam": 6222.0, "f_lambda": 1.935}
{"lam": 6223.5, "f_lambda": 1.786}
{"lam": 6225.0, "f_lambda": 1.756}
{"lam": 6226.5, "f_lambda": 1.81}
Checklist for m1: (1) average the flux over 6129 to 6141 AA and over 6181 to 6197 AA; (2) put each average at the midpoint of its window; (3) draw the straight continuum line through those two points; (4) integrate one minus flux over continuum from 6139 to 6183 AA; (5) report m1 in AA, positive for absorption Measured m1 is -4.2 AA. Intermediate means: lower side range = 2.05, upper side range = 1.8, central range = 2.11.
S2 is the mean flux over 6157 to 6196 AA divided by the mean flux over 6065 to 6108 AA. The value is 0.9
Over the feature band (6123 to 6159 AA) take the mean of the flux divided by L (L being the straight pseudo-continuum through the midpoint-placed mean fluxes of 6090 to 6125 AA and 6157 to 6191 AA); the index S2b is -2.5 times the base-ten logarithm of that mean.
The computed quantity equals -0.02 mag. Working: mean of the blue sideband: 2.07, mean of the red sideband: 2.04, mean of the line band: 2.09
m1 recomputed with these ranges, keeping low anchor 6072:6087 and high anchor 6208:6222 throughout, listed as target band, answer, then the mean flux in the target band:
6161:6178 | -1.0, 2.21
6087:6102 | -0.6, 2.17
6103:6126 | 1.0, 2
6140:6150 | 0.0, 2.09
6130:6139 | 0.3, 2.03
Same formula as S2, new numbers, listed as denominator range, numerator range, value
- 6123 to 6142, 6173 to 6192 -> 0.94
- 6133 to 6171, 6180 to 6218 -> 0.96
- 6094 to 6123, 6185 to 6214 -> 0.95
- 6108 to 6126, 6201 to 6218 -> 1.07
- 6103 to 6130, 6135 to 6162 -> 1.01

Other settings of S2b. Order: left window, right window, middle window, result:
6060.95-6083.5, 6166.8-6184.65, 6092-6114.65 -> 0.042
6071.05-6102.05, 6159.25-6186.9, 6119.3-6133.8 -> 0.013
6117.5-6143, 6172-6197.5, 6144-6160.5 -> -0.036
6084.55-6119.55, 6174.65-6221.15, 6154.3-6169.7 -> -0.004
